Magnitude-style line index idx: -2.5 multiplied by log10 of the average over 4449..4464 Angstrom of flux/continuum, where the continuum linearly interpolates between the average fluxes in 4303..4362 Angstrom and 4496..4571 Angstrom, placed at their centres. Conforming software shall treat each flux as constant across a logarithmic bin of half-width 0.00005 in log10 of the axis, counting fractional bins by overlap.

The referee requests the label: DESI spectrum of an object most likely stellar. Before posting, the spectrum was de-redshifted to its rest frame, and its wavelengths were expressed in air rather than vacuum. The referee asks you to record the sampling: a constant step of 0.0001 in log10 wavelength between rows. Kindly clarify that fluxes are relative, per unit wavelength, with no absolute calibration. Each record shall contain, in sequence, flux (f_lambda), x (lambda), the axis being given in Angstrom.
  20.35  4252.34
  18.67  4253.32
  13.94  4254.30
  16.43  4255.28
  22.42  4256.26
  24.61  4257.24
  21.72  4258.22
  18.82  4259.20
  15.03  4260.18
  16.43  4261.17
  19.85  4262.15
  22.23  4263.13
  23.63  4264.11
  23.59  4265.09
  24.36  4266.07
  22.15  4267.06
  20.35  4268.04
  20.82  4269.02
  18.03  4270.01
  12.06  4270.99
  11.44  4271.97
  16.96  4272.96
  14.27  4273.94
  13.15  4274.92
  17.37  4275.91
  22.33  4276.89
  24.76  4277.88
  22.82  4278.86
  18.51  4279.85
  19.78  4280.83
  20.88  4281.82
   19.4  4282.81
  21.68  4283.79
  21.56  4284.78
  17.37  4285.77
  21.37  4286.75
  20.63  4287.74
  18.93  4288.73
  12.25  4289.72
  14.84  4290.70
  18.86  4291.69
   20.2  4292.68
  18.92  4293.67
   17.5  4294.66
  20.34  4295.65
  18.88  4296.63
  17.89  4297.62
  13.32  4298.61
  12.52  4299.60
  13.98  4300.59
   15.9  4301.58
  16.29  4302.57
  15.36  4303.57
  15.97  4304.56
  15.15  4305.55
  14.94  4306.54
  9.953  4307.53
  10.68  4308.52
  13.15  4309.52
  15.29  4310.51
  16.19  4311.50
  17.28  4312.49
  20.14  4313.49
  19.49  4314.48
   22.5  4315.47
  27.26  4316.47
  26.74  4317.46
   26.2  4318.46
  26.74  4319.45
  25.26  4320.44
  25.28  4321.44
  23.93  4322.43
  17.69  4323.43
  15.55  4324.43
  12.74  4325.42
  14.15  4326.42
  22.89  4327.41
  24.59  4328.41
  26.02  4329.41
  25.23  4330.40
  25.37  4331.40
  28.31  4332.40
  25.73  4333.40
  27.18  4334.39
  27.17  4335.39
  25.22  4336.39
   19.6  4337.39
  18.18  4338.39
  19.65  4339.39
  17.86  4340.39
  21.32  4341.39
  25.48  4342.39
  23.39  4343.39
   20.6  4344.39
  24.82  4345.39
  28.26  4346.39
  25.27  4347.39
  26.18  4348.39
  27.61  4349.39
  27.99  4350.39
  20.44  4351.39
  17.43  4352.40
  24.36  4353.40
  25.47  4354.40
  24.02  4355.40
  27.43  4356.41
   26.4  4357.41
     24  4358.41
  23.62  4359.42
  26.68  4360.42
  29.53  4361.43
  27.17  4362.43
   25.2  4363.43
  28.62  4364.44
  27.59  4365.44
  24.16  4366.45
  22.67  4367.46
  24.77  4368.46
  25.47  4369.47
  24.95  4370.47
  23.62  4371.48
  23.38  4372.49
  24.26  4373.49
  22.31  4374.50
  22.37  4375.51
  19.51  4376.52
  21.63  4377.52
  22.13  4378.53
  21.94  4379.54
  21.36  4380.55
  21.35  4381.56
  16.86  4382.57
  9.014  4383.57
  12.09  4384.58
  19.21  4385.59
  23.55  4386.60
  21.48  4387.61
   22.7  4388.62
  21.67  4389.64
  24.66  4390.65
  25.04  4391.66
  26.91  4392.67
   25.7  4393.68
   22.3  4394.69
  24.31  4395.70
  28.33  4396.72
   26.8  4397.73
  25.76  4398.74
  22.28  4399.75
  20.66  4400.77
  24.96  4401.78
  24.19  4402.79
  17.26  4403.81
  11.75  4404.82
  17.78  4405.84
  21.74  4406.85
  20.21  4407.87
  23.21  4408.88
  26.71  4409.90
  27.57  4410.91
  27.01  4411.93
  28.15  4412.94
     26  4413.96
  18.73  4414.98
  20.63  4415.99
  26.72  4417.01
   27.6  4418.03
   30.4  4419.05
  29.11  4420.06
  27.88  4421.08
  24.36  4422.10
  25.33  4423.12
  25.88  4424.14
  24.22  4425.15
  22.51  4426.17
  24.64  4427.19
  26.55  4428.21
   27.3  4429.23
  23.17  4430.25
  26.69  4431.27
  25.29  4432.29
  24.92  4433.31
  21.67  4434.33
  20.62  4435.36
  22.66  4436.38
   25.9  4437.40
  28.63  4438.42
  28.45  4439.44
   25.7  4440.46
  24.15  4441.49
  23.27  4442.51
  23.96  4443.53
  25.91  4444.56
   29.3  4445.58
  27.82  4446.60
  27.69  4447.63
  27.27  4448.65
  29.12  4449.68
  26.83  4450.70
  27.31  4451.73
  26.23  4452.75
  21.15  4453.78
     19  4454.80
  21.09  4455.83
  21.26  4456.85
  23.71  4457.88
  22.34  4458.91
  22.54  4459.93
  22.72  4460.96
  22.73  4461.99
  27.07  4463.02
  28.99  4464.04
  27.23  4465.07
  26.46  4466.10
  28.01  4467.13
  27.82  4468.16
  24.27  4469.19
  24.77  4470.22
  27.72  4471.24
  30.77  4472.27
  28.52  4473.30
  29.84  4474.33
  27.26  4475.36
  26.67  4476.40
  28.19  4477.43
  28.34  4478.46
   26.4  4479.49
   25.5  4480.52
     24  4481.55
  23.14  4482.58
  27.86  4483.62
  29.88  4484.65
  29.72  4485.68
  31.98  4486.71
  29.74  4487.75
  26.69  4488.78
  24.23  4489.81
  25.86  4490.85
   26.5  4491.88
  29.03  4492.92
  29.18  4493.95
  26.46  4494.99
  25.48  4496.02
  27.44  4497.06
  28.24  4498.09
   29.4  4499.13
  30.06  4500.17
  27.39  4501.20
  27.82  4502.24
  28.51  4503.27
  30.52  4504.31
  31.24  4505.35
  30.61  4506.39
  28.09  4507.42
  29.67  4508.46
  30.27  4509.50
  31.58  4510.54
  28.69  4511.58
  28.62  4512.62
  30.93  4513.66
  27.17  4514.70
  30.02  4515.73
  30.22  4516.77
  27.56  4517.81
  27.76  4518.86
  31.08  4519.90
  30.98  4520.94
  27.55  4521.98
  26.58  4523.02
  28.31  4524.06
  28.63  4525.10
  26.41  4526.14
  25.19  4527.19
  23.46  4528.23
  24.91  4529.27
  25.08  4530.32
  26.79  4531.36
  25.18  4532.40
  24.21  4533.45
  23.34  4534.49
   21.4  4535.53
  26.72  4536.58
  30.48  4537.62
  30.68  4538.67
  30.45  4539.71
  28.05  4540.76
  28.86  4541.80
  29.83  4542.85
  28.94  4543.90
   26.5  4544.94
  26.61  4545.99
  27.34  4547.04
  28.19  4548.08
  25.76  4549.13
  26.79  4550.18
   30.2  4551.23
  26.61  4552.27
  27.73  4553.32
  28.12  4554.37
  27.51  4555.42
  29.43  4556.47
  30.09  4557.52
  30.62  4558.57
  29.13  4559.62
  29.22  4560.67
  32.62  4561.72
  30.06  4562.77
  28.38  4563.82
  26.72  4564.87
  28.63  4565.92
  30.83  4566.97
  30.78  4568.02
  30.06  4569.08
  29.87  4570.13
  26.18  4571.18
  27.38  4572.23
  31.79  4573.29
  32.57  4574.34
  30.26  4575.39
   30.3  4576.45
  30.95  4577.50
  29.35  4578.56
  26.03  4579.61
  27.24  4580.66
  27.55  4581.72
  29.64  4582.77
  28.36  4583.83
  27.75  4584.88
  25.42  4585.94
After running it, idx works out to 0.084 mag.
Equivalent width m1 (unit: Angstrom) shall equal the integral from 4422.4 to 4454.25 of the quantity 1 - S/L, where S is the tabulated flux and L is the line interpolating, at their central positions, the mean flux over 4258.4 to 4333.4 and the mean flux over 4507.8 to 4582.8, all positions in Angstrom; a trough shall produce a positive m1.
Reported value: -1.4 Angstrom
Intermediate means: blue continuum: 19.2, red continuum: 28.4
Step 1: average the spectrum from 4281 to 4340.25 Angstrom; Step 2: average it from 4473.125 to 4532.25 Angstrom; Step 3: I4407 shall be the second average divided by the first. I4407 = 1.4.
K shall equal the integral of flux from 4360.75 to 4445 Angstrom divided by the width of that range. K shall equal 23.8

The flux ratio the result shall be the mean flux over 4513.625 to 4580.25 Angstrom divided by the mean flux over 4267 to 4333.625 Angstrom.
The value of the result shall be 1.49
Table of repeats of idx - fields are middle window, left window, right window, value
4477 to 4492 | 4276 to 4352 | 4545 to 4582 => -0.04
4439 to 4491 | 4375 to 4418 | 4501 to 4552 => -0.04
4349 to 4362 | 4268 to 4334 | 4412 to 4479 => -0.16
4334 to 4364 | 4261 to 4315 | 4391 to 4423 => -0.15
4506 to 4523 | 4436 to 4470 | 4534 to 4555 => -0.09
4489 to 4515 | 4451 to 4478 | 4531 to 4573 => -0.07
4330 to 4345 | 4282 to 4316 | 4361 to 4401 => -0.18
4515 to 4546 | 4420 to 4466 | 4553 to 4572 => 0.03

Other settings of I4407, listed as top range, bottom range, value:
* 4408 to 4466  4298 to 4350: 1.22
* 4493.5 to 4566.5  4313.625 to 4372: 1.18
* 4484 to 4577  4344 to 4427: 1.20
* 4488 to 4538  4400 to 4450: 1.12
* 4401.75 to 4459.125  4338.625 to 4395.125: 1.06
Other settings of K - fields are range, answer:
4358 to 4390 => 22.6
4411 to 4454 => 25.7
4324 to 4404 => 23.2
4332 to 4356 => 23.8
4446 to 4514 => 27.1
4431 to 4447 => 25.3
